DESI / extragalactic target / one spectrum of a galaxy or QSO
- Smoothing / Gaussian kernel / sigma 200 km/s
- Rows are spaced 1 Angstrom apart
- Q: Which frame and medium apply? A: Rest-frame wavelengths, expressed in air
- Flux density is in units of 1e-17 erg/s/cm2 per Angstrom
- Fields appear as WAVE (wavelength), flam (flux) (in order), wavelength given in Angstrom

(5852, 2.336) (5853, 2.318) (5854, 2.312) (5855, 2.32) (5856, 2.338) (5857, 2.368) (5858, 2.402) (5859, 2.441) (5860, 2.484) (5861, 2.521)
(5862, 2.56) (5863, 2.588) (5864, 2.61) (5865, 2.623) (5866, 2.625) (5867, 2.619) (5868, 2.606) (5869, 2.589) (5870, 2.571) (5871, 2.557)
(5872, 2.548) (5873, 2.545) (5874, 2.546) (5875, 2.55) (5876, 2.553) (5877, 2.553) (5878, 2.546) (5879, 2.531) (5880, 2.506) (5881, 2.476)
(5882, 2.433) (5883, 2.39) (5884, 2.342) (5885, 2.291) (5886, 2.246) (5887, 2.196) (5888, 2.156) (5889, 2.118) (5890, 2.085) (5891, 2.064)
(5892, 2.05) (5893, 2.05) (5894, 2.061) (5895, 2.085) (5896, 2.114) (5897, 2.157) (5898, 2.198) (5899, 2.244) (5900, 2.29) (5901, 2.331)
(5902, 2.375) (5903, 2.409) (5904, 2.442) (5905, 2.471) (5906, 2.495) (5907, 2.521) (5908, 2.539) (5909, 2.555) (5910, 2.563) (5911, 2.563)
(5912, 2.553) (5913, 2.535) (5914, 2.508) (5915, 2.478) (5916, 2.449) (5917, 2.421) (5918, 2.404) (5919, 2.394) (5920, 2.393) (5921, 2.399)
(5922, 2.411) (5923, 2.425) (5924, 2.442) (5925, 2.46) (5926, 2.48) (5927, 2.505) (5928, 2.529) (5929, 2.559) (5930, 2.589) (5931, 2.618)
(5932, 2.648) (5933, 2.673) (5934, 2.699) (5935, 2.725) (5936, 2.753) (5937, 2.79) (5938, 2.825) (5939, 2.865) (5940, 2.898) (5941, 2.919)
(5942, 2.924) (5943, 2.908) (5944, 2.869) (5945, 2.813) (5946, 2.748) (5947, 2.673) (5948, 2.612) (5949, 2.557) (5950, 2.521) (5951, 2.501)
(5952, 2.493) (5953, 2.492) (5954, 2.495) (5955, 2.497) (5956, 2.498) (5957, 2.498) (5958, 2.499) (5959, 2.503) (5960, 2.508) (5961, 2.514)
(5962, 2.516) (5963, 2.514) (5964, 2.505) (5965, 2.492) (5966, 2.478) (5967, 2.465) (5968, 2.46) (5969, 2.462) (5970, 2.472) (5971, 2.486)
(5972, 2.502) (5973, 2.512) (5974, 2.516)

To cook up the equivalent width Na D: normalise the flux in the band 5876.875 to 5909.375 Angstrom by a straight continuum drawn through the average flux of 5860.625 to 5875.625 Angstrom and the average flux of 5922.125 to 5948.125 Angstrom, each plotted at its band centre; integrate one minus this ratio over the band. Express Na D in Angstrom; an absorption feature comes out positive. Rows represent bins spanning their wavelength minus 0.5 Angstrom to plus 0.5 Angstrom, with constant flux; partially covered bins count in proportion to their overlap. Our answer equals 3.8 Angstrom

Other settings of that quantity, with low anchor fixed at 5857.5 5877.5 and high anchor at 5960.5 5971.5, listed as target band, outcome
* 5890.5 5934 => 1.97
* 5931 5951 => -1.95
